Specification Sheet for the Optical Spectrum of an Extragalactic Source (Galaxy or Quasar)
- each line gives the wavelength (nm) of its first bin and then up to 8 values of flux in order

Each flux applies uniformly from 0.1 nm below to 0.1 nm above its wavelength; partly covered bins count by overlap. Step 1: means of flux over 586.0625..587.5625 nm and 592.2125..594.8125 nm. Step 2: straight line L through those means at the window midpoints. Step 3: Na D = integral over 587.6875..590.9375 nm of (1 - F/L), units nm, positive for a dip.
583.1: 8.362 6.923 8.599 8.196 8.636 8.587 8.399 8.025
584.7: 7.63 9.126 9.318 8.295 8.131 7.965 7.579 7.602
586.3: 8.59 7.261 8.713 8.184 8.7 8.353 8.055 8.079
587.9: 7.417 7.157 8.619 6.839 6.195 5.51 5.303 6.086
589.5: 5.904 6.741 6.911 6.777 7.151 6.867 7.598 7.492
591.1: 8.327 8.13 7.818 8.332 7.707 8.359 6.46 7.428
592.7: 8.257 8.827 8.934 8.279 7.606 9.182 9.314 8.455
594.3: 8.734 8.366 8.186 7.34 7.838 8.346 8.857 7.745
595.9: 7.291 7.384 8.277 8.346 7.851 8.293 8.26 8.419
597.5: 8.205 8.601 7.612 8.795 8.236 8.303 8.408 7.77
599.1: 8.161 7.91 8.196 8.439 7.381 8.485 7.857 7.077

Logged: 0.56 nm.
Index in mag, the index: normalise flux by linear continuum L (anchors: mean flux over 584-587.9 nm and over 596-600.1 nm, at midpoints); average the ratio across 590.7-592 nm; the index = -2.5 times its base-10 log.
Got 0.034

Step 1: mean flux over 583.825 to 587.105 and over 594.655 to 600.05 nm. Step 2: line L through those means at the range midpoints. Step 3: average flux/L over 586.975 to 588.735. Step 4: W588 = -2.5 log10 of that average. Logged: 0.06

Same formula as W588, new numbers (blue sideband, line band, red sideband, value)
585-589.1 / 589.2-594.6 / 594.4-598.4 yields 0.02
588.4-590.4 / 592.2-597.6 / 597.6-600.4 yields -0.11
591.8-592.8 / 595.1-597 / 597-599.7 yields 0.00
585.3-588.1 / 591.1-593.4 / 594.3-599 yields 0.00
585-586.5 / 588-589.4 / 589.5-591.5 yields 0.17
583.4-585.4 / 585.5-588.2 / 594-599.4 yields 0.06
